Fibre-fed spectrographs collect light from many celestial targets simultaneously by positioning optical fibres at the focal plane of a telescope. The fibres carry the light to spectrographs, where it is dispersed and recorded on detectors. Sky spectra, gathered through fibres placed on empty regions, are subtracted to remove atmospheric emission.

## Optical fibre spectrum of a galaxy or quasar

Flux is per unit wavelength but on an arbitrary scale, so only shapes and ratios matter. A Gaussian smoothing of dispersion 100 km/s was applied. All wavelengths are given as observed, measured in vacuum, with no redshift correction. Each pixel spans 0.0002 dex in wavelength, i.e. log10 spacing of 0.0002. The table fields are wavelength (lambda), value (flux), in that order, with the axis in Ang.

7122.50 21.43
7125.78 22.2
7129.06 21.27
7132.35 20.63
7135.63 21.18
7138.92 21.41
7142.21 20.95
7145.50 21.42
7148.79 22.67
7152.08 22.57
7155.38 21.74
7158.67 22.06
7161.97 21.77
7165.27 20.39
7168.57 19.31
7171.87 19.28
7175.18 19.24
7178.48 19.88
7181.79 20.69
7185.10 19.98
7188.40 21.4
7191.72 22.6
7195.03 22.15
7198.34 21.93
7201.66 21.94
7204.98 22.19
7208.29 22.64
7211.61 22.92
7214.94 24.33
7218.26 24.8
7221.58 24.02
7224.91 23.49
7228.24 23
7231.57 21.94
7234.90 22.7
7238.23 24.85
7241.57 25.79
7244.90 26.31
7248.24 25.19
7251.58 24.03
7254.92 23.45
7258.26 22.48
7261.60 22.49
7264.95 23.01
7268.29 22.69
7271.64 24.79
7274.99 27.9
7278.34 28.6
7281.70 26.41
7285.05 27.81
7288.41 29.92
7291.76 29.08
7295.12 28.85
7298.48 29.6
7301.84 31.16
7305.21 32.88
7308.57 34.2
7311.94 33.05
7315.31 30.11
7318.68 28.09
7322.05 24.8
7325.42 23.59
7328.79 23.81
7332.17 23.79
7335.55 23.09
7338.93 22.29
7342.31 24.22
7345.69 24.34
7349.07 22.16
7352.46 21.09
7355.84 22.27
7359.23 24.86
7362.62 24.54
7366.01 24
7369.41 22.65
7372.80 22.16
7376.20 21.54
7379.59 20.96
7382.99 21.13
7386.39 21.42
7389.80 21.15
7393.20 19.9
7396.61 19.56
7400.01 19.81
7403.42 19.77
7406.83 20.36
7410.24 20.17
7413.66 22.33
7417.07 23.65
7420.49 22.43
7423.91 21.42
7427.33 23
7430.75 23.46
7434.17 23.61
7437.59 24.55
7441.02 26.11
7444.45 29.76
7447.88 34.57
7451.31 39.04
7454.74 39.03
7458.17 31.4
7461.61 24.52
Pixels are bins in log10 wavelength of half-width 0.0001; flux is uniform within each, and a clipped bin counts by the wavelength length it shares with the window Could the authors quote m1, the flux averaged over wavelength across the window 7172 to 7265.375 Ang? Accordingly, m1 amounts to 22.8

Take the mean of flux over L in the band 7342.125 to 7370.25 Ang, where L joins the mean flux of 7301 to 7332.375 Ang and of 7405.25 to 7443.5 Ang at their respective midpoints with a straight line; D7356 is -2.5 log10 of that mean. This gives 0.14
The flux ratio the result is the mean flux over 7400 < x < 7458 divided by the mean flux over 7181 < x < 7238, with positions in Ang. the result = 1.1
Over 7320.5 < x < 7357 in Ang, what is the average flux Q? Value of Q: 23.2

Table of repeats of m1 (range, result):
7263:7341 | 27.3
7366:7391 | 21.7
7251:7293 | 25.6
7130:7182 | 21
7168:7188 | 19.9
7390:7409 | 20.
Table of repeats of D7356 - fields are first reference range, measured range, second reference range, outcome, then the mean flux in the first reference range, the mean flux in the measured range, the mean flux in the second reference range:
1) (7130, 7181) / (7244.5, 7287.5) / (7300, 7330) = 0.07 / 21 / 25.1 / 29.2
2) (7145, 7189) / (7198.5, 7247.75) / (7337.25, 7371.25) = -0.10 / 20.9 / 23.6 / 23.2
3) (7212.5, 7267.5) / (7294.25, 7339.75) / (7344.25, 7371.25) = -0.19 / 23.8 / 27.9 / 23.2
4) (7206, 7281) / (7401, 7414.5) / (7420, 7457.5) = 0.32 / 24.2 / 20.5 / 28.2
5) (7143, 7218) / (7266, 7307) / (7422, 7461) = -0.16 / 21.6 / 28.2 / 28.6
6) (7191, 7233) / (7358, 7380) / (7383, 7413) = -0.11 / 22.9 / 23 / 20.4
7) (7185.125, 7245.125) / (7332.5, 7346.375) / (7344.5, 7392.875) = -0.04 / 23.1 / 23.5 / 22.4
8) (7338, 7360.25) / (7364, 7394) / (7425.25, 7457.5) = 0.15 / 23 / 21.7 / 29.2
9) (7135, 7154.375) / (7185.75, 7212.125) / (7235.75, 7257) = 0.06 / 21.7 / 22.1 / 24.8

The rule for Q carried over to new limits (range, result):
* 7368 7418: 21.1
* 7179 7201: 21.4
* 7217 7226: 24.1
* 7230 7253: 24.4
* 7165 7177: 19.5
